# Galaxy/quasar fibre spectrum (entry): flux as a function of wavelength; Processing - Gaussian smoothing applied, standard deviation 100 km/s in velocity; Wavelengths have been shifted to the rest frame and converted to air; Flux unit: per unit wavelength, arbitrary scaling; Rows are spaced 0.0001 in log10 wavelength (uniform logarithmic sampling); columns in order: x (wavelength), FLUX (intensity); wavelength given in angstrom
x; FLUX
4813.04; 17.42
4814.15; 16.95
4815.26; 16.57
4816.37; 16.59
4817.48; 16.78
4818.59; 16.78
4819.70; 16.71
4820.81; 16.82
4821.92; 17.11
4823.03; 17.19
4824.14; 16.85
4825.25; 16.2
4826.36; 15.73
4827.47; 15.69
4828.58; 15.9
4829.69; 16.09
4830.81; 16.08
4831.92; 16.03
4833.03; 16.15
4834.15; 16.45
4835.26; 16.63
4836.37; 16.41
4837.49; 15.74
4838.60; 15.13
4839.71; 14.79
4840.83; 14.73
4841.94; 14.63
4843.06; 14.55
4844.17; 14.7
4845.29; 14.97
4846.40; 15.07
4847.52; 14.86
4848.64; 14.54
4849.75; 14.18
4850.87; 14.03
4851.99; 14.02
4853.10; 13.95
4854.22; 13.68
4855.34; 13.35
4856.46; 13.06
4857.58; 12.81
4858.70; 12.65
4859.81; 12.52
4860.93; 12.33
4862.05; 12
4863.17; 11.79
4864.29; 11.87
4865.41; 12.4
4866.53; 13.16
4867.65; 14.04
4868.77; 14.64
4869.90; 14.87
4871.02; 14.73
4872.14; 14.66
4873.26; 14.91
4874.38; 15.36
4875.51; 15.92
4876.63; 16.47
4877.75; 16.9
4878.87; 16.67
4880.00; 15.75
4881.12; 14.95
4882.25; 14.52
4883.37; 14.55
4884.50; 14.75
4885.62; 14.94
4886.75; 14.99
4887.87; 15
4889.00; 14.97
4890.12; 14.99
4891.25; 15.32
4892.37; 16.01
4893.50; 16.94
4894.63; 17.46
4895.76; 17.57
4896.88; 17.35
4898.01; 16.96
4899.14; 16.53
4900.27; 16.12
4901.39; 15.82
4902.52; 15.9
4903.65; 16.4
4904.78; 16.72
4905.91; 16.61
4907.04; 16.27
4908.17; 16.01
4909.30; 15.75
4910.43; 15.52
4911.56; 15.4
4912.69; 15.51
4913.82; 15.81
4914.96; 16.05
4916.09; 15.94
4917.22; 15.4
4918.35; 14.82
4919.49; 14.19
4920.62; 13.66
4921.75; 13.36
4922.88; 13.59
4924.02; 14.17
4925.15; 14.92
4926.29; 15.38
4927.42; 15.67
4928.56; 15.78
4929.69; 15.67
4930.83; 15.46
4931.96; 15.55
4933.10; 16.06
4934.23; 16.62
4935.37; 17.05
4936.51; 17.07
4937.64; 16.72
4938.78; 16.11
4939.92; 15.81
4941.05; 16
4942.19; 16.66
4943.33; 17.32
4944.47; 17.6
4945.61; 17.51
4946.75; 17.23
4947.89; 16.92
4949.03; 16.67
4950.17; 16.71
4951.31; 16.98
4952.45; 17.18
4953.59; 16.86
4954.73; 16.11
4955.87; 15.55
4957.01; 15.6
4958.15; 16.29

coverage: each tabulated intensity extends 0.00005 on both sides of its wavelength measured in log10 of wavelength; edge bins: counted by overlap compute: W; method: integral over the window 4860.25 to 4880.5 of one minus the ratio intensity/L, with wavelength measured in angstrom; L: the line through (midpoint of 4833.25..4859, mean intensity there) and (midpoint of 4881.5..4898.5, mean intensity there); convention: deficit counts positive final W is 1.2 angstrom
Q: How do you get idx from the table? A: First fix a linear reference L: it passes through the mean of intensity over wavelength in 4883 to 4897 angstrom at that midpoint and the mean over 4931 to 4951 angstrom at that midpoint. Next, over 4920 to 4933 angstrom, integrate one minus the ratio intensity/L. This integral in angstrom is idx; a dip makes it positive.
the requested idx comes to 1.2 angstrom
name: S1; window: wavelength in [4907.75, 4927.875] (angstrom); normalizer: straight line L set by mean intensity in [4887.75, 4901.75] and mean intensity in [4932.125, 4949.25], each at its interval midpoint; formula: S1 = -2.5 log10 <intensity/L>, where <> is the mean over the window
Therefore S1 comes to 0.10 mag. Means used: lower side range 16.3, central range 15.1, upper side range 16.7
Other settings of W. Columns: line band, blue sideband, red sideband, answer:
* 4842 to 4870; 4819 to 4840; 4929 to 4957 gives 4.6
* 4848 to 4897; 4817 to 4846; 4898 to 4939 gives 3.9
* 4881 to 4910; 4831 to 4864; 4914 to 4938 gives -1.8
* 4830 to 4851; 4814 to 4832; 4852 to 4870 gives -0.5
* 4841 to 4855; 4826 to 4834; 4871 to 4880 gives 1.3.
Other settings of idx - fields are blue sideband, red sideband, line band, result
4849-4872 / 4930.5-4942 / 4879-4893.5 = -0.85 angstrom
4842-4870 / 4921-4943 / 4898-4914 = -1.19 angstrom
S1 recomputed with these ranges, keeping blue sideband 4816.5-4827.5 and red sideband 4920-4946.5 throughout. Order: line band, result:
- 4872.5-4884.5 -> 0.05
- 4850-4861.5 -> 0.23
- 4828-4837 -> 0.02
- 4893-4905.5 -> -0.04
